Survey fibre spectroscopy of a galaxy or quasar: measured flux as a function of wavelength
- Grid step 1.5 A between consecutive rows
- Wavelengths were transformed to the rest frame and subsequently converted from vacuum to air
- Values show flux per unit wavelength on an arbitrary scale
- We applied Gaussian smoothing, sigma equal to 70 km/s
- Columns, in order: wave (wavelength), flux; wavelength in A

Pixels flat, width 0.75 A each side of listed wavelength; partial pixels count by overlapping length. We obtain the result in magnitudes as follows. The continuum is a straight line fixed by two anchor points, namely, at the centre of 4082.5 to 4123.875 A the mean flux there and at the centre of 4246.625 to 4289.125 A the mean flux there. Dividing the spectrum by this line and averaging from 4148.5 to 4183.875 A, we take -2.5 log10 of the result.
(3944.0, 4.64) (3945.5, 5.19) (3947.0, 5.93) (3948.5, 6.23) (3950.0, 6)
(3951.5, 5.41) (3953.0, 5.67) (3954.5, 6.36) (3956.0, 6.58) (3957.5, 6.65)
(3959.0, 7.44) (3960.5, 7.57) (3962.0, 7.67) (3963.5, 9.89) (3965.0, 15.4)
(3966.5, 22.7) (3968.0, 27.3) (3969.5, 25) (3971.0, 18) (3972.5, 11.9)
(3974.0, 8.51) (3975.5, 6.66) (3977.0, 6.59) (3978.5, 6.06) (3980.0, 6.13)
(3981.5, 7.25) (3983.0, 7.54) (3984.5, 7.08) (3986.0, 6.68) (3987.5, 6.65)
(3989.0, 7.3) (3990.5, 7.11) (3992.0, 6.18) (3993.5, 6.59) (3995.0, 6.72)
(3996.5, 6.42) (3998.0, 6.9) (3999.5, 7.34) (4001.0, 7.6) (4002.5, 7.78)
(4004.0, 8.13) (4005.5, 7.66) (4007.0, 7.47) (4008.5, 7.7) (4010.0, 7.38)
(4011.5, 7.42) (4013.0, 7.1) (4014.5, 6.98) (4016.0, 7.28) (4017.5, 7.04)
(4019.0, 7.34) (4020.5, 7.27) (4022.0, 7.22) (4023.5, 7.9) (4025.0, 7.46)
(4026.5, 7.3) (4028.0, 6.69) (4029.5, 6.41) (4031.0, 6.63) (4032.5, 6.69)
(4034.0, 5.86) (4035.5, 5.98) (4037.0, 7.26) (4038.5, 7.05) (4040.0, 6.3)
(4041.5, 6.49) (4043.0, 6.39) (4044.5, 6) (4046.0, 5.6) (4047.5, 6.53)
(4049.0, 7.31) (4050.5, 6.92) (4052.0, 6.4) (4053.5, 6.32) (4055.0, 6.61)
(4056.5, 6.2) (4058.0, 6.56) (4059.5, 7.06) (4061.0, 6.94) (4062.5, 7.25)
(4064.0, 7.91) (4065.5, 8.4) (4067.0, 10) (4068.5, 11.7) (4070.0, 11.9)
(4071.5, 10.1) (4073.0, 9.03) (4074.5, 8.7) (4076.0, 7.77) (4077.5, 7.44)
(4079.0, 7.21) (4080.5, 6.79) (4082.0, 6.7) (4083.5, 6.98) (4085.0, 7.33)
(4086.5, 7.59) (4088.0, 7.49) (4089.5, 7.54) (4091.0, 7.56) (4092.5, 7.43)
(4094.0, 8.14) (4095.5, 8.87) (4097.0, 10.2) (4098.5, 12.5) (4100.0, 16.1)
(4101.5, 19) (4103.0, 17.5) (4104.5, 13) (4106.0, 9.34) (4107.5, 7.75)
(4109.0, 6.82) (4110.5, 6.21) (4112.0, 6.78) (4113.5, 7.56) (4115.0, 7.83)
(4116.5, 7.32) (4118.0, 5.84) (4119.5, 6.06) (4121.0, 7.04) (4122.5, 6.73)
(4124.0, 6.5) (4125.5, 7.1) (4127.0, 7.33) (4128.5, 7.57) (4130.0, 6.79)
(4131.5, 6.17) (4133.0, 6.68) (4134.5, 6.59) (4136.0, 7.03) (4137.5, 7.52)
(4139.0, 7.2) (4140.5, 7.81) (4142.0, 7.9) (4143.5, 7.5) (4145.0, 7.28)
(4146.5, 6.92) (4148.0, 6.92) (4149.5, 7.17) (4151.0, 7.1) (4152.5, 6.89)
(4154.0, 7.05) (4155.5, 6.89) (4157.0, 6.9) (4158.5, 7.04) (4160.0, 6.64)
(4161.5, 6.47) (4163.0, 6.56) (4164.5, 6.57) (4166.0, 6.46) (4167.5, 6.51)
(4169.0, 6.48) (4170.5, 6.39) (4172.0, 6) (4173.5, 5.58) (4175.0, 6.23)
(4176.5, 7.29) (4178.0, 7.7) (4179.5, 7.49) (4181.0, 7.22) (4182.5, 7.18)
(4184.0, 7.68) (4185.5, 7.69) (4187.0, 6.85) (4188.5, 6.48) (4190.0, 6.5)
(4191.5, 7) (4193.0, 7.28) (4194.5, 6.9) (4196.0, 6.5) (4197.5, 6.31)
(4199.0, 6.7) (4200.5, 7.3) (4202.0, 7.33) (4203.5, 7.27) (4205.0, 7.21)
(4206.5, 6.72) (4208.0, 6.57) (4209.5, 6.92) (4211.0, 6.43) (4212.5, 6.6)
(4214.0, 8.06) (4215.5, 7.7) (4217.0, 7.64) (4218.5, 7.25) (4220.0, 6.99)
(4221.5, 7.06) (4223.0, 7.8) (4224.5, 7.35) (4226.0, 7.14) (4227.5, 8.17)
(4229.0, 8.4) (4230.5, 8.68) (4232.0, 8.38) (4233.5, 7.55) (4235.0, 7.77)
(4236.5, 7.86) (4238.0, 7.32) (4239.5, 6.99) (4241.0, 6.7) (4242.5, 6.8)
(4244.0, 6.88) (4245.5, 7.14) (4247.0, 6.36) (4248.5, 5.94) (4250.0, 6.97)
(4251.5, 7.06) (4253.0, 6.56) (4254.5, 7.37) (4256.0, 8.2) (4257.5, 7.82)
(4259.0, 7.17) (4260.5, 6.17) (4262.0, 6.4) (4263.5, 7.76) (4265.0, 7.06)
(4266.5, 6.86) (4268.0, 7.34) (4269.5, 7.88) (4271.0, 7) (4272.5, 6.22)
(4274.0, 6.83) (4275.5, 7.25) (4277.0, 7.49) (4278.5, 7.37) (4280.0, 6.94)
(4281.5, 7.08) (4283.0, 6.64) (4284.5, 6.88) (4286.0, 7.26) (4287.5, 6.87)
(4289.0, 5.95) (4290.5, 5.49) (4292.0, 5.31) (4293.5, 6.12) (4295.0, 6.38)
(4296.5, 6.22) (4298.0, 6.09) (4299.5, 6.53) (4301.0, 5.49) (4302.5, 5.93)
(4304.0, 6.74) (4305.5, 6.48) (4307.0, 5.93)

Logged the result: 0.20 mag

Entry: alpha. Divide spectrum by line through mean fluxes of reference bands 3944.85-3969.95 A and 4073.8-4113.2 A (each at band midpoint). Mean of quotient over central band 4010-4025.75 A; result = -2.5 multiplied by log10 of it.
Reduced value 0.316 mag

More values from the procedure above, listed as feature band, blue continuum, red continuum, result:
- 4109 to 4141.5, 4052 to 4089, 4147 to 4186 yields 0.05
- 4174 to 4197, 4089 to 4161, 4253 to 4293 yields 0.09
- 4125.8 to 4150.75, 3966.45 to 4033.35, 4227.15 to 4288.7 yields 0.09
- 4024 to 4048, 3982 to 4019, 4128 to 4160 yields 0.09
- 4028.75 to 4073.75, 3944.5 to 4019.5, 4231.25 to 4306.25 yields 0.11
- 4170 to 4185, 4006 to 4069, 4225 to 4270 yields 0.05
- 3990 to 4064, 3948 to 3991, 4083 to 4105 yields 0.40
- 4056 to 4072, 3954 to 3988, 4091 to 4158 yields 0.07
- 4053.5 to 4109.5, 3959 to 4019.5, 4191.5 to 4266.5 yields -0.08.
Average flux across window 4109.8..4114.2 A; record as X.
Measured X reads 6.85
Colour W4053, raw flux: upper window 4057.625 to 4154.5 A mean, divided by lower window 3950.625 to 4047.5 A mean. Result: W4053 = 1.00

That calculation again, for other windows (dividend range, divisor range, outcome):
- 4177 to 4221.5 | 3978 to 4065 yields 1.02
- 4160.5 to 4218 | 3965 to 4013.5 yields 0.73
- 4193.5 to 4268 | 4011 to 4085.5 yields 0.98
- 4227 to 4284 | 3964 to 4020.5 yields 0.79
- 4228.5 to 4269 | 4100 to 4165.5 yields 0.93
